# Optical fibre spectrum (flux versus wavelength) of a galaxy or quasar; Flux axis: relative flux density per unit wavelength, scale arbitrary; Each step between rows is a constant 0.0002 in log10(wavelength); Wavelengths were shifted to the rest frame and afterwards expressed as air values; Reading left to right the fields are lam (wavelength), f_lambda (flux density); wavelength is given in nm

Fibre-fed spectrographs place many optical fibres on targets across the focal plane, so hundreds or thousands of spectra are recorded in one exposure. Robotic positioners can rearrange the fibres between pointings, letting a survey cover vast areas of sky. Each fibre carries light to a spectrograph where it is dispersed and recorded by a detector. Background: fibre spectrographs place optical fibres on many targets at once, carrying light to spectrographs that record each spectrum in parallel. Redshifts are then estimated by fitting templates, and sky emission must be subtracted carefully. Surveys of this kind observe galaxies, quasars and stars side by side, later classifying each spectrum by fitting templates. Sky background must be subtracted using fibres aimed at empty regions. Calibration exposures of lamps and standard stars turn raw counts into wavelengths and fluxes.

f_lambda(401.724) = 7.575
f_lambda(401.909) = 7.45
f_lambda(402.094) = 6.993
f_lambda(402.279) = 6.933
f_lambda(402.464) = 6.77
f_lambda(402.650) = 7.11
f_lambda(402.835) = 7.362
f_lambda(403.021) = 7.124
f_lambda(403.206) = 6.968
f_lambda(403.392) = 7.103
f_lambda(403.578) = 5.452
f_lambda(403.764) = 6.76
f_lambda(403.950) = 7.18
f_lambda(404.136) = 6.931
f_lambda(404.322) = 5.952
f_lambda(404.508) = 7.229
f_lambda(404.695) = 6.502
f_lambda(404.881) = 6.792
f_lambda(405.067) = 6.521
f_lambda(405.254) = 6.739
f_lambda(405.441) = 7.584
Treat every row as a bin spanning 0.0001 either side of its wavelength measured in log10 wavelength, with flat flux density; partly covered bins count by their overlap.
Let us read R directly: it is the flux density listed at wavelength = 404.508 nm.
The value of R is 7.229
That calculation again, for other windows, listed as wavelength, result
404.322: 5.952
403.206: 6.968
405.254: 6.739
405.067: 6.521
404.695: 6.502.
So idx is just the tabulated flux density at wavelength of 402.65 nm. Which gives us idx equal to 7.11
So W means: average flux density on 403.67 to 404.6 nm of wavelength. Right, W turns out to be 6.81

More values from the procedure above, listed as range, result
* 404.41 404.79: 6.85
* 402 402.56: 6.9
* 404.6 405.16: 6.61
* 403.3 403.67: 6.27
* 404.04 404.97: 6.68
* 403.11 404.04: 6.69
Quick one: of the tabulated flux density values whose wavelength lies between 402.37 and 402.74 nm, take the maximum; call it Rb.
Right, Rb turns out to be 7.11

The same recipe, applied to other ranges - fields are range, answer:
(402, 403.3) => 7.362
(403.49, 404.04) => 7.18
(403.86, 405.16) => 7.229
